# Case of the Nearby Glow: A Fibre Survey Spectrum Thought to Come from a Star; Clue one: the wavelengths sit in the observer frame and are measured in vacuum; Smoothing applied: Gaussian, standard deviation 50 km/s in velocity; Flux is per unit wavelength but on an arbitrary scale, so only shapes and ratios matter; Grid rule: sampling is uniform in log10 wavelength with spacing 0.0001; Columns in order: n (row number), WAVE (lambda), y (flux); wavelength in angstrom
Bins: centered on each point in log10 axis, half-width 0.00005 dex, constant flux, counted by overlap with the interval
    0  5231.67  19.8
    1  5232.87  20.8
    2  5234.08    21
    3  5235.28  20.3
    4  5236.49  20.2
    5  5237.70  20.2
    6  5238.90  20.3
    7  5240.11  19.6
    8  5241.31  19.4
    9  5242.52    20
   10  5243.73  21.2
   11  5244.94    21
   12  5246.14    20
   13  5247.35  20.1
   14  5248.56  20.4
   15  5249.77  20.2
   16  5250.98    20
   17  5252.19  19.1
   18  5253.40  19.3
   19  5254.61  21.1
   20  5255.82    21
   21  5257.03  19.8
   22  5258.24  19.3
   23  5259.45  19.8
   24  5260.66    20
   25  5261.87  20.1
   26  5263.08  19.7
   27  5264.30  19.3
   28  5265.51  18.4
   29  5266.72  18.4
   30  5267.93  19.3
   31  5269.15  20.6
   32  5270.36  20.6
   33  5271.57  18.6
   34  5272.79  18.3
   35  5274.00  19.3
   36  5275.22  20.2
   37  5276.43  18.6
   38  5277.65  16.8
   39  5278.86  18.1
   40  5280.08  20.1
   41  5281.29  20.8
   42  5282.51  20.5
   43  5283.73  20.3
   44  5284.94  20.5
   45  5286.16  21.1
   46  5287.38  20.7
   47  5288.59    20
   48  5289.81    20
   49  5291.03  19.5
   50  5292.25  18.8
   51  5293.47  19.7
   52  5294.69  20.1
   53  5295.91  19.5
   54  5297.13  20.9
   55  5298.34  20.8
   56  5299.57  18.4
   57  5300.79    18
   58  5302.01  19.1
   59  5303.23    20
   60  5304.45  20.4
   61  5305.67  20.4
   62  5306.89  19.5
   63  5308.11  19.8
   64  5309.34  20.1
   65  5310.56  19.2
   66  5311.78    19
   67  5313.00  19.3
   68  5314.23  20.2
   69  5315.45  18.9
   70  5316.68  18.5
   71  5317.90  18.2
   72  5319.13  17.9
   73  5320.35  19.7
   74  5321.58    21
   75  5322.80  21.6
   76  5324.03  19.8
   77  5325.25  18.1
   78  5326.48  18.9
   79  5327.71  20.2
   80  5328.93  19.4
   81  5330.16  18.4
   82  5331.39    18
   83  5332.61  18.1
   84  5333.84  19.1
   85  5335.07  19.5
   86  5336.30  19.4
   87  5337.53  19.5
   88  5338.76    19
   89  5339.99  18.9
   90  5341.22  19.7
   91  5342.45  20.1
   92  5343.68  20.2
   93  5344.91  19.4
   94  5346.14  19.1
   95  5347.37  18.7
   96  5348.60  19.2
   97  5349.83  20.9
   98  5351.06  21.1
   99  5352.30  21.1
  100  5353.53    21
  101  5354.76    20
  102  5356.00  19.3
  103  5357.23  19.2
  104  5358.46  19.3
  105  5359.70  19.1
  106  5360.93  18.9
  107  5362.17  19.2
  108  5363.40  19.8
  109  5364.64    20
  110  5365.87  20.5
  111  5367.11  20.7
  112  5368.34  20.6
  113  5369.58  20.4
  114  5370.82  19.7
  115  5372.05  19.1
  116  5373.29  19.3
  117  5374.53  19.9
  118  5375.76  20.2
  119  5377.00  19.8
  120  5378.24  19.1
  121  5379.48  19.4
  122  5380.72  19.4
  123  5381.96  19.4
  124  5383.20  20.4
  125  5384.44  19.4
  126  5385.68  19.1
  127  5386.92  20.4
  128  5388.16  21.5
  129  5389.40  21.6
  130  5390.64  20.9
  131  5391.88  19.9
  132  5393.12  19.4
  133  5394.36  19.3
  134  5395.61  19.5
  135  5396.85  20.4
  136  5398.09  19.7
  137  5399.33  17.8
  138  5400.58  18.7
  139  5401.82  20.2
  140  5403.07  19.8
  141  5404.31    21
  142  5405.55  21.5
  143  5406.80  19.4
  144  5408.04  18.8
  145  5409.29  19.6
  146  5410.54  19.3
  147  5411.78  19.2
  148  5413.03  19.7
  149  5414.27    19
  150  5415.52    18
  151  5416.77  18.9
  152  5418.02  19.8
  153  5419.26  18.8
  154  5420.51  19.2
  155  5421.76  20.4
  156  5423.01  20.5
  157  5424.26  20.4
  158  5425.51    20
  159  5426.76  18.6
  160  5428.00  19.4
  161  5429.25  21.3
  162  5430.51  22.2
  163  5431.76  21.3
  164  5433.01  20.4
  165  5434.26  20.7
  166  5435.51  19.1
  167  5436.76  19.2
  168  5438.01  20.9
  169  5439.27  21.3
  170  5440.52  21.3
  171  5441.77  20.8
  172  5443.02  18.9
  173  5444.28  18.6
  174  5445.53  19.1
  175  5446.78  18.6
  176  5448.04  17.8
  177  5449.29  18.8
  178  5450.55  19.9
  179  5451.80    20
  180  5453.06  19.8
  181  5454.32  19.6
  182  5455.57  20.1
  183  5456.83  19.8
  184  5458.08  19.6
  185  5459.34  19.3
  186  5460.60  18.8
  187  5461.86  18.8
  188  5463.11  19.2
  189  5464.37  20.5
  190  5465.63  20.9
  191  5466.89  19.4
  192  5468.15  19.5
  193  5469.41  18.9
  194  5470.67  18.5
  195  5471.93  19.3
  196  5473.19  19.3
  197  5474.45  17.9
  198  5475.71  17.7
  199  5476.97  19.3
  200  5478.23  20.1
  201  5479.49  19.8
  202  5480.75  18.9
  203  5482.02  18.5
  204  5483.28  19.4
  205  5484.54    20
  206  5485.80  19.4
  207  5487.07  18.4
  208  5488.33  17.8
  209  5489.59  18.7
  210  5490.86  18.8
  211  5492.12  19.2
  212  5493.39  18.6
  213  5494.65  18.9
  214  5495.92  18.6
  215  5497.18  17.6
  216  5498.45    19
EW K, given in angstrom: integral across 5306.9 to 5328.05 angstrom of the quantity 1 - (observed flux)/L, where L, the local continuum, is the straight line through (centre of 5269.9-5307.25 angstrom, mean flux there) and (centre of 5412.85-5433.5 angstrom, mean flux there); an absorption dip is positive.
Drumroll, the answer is 0.3 angstrom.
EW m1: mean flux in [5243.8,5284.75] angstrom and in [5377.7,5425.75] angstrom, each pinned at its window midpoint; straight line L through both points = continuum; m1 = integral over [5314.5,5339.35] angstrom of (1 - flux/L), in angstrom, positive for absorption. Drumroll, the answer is 0.7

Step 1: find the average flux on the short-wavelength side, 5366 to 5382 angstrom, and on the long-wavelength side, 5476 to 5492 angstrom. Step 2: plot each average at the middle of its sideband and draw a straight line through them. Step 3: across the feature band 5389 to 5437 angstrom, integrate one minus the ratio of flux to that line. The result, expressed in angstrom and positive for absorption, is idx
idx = -0.67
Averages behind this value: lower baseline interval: 19.8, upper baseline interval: 19.1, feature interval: 19.8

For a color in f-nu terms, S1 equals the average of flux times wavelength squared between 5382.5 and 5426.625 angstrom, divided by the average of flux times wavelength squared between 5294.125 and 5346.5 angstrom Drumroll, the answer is 1.05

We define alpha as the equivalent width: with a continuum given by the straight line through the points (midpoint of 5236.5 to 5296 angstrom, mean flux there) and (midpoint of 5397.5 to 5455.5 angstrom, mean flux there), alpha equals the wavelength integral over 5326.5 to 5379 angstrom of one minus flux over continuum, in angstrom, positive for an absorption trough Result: 0.4 angstrom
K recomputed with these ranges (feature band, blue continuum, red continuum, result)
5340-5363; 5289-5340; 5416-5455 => -0.2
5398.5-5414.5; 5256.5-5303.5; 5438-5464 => 0.0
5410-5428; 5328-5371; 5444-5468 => 0.1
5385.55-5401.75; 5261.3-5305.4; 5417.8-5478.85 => -0.2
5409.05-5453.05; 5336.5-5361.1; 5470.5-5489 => -1.2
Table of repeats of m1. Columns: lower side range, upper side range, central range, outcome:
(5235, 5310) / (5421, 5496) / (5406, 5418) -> 0.3 angstrom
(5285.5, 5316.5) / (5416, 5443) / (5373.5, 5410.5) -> 0.4 angstrom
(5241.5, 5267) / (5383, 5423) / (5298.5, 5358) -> 1.0 angstrom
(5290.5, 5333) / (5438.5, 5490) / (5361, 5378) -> -0.4 angstrom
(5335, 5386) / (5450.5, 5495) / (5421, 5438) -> -0.8 angstrom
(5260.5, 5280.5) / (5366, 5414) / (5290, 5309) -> -0.3 angstrom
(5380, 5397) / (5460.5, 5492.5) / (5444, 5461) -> 0.1 angstrom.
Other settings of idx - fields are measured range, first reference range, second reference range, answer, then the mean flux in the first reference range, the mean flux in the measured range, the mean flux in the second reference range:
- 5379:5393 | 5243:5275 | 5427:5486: -0.3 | 19.8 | 20.1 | 19.6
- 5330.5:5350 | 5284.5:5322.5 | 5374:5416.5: 0.4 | 19.7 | 19.3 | 19.7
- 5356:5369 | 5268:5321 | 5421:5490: -0.1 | 19.6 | 19.7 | 19.6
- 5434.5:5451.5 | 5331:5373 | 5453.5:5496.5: -0.3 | 19.6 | 19.6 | 19.2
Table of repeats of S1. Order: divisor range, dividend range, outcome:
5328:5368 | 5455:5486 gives 1.03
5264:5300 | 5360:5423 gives 1.05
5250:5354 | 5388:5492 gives 1.05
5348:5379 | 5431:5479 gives 1.02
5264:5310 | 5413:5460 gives 1.07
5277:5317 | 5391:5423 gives 1.03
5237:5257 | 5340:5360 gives 1.02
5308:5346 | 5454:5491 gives 1.05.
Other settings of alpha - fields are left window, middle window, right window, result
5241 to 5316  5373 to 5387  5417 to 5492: 0.0 angstrom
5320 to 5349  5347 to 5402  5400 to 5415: -0.8 angstrom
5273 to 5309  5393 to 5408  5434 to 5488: -0.1 angstrom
